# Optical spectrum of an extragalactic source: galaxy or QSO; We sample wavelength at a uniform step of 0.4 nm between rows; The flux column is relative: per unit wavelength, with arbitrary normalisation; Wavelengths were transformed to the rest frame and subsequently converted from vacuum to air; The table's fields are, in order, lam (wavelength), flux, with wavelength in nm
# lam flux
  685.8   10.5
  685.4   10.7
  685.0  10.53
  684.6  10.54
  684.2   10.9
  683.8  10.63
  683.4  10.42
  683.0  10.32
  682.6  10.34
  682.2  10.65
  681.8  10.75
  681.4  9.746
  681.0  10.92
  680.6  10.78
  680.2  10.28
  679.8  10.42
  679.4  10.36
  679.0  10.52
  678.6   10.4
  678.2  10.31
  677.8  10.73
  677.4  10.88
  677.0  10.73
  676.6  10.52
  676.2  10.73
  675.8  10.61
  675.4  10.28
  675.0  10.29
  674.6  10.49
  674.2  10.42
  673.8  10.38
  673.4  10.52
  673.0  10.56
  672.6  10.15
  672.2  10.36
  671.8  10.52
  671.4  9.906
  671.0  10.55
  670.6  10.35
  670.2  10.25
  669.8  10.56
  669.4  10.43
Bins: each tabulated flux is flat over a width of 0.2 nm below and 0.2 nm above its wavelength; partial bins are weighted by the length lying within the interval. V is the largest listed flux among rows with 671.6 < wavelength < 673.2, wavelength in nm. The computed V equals 10.56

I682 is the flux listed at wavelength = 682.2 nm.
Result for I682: 10.65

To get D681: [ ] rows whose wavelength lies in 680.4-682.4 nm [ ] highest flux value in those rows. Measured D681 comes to 10.92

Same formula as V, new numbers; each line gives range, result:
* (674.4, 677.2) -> 10.73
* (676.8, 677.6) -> 10.88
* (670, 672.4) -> 10.55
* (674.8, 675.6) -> 10.29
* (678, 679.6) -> 10.52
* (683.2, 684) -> 10.63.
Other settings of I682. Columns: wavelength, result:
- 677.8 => 10.73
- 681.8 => 10.75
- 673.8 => 10.38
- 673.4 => 10.52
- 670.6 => 10.35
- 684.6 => 10.54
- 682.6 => 10.34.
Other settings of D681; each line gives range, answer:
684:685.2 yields 10.9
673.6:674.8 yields 10.49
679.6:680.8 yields 10.78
